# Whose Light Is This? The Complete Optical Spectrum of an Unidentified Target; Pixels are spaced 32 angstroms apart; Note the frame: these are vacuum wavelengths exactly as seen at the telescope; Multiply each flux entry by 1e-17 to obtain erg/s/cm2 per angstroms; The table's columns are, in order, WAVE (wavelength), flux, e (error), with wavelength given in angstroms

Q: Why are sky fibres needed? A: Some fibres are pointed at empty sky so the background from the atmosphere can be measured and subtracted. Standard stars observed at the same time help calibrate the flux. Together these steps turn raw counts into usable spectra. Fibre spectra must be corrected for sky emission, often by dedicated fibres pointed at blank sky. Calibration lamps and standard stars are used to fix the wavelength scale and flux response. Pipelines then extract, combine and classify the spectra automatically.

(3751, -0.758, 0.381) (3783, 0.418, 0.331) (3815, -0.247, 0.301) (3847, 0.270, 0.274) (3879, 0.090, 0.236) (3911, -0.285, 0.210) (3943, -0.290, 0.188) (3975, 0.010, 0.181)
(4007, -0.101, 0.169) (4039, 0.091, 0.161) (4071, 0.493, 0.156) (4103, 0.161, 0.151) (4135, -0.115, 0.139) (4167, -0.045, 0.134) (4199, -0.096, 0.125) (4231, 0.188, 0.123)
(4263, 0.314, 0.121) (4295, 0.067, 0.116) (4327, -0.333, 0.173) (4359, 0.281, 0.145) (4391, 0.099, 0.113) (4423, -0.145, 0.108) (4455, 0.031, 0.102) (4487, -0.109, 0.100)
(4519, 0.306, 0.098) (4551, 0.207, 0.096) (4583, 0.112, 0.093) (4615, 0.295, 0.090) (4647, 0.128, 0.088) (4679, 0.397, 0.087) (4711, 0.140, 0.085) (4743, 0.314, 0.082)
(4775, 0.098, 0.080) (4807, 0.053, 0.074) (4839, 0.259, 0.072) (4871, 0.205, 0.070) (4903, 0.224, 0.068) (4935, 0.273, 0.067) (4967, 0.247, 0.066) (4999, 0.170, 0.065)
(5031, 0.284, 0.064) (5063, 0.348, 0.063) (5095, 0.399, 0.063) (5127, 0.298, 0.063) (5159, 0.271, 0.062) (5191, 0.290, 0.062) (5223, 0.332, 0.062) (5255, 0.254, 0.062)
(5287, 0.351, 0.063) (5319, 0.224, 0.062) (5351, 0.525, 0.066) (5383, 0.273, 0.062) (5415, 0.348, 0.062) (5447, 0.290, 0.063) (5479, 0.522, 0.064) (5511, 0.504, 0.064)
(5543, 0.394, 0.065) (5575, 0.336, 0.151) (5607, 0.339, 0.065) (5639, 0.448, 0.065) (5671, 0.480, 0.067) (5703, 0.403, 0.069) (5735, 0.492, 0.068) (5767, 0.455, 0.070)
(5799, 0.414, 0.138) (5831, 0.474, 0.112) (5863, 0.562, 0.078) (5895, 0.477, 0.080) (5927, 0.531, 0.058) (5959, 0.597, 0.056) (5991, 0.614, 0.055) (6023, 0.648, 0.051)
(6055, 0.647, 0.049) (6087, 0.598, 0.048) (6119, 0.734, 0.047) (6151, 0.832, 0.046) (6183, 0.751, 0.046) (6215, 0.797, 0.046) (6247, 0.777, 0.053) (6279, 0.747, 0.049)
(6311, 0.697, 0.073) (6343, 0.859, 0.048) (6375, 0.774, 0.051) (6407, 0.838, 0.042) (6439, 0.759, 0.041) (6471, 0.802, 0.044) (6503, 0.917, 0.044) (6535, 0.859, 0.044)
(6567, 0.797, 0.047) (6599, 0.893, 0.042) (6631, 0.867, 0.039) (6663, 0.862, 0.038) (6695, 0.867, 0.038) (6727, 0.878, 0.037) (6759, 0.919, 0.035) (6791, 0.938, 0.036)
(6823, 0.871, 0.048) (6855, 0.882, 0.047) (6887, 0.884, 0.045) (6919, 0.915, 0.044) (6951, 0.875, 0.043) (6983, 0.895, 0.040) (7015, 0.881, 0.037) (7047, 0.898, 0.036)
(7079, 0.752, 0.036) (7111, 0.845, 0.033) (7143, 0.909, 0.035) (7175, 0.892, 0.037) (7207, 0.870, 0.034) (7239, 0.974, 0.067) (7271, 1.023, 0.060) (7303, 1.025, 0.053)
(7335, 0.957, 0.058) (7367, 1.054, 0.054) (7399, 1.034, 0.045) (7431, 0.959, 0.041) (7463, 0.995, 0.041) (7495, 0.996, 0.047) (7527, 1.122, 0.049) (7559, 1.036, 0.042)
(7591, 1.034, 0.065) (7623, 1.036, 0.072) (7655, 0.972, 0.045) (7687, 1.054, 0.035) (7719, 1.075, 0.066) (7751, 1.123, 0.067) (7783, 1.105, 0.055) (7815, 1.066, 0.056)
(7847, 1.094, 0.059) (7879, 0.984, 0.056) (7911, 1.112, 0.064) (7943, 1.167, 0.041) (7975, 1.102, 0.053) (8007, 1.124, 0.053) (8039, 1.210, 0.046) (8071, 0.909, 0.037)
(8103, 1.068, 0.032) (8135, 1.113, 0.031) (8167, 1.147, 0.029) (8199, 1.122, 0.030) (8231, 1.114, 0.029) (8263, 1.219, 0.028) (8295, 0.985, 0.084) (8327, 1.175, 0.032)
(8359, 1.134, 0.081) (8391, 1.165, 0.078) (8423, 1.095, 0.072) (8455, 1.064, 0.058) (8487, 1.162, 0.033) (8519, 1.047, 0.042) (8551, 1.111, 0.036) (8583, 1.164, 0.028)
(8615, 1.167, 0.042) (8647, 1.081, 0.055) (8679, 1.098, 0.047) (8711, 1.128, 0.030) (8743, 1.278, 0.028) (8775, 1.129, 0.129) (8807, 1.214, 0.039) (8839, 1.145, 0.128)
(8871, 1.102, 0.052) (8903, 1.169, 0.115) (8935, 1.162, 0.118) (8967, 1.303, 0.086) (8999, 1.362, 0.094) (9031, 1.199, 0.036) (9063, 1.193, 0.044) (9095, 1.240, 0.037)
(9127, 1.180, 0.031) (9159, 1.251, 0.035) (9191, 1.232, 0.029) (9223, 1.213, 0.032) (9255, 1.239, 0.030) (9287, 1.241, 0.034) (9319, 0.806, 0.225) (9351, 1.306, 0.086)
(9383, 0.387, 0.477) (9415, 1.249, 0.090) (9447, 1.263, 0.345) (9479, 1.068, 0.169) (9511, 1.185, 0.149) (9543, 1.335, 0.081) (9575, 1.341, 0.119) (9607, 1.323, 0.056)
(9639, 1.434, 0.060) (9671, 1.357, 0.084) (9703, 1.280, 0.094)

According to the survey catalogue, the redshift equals 0.368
